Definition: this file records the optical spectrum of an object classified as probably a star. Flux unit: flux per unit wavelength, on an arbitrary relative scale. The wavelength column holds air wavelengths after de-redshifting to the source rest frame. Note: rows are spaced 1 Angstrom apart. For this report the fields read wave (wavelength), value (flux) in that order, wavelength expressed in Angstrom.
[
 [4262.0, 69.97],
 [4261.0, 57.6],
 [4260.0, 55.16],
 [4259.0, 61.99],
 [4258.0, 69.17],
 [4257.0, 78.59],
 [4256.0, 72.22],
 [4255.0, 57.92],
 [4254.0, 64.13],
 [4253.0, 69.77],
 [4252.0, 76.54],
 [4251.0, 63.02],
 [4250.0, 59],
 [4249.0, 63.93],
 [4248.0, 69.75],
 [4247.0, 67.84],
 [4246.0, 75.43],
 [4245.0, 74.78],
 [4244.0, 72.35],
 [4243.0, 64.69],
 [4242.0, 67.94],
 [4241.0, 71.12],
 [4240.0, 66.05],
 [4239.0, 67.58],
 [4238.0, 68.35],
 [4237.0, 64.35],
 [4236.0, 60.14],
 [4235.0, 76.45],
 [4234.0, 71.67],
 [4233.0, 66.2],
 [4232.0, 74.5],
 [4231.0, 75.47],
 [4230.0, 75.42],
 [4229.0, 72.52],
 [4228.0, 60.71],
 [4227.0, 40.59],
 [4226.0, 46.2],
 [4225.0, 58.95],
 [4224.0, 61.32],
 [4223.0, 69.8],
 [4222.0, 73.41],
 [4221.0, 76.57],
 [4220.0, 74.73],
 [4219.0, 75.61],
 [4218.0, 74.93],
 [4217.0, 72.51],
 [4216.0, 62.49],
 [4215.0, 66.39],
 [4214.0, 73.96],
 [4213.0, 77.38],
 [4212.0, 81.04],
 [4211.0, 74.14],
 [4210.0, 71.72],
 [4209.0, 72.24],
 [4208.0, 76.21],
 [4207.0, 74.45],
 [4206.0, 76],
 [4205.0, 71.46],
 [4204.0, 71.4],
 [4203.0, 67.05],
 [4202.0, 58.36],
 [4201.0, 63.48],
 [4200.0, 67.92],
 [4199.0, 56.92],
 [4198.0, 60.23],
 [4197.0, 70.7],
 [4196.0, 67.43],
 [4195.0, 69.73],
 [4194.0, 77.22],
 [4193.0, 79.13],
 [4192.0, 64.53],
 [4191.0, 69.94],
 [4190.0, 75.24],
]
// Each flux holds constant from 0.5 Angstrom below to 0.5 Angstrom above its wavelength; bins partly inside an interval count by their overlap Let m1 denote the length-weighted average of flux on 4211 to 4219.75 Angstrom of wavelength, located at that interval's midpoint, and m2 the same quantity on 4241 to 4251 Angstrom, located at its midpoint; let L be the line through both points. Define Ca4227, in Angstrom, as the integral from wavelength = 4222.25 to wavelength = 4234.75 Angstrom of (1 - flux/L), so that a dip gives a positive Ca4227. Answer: 1.1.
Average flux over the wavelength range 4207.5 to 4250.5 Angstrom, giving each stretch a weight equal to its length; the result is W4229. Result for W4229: 69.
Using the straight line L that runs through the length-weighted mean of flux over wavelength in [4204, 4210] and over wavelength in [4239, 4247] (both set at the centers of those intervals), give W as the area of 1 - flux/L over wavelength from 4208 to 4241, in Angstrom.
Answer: 1.3 Angstrom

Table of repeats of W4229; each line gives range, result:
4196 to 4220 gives 70.3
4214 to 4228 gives 65.8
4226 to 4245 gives 67.2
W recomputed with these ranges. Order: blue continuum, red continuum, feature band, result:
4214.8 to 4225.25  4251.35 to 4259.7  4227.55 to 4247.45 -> -0.14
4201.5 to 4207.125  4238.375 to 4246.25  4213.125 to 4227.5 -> 0.63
